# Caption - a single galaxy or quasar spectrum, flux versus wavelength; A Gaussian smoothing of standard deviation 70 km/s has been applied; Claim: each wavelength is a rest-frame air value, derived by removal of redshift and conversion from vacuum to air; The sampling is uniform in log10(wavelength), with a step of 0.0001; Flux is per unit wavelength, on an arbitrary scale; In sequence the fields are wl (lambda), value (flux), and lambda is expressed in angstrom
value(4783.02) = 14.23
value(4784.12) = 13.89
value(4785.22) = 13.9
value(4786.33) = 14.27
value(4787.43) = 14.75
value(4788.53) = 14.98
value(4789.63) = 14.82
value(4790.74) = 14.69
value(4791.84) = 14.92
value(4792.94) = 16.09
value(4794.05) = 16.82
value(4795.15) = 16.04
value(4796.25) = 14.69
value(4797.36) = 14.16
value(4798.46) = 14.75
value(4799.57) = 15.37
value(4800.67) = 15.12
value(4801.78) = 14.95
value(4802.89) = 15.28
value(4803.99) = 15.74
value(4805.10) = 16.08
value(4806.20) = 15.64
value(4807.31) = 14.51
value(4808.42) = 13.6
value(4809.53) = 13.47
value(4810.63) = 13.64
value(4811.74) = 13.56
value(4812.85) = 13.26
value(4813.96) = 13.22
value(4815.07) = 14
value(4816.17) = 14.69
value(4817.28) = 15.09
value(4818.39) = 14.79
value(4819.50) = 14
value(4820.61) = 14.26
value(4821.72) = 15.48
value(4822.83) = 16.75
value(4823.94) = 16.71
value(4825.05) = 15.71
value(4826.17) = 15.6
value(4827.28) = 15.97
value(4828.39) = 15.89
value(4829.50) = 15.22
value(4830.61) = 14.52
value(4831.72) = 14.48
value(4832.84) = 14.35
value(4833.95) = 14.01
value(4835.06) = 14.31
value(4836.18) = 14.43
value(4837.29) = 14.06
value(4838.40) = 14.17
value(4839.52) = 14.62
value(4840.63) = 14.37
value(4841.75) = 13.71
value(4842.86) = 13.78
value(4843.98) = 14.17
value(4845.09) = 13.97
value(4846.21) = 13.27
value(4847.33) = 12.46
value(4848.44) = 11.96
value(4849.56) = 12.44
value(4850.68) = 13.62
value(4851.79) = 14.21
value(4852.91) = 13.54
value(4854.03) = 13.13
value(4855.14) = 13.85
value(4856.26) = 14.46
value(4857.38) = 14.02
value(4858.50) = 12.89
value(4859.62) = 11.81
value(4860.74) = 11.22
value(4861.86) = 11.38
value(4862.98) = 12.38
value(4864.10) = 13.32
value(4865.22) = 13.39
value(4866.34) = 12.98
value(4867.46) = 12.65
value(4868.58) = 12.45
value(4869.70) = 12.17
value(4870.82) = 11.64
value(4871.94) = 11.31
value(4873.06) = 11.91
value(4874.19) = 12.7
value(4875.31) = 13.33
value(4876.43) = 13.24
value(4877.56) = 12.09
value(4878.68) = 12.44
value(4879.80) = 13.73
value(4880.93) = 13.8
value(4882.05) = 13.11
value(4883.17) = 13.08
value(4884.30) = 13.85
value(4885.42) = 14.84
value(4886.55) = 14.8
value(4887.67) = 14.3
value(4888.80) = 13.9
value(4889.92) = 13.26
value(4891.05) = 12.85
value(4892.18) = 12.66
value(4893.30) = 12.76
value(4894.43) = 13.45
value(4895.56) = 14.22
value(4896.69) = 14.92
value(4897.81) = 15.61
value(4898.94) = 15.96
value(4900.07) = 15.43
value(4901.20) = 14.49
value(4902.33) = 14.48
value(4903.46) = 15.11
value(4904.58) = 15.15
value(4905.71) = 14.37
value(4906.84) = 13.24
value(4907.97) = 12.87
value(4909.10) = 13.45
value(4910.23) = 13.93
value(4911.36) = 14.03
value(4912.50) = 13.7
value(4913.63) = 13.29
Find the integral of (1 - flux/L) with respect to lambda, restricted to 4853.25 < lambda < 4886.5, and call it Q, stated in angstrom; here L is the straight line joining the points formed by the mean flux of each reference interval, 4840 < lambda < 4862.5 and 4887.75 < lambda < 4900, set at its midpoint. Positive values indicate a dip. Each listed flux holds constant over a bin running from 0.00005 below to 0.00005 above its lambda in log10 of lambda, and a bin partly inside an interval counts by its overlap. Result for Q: 1.6 angstrom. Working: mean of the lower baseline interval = 13.2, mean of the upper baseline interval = 14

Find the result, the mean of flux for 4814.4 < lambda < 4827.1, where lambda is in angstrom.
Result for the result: 15.2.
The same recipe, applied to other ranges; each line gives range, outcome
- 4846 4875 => 12.7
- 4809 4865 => 14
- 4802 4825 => 14.7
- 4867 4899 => 13.3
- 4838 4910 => 13.5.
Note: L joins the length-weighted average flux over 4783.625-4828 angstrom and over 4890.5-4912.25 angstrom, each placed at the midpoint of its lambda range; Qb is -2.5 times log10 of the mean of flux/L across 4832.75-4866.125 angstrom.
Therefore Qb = 0.09 mag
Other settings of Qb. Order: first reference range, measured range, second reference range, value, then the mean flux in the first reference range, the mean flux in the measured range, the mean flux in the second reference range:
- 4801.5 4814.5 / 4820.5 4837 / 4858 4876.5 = -0.112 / 14.4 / 15.2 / 12.4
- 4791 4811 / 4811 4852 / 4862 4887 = -0.013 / 15.1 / 14.4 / 12.9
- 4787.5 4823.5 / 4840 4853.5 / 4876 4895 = 0.051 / 14.8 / 13.5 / 13.4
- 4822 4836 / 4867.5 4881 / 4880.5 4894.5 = 0.119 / 15.3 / 12.5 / 13.6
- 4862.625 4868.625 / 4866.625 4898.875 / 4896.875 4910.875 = 0.028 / 12.9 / 13.3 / 14.5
